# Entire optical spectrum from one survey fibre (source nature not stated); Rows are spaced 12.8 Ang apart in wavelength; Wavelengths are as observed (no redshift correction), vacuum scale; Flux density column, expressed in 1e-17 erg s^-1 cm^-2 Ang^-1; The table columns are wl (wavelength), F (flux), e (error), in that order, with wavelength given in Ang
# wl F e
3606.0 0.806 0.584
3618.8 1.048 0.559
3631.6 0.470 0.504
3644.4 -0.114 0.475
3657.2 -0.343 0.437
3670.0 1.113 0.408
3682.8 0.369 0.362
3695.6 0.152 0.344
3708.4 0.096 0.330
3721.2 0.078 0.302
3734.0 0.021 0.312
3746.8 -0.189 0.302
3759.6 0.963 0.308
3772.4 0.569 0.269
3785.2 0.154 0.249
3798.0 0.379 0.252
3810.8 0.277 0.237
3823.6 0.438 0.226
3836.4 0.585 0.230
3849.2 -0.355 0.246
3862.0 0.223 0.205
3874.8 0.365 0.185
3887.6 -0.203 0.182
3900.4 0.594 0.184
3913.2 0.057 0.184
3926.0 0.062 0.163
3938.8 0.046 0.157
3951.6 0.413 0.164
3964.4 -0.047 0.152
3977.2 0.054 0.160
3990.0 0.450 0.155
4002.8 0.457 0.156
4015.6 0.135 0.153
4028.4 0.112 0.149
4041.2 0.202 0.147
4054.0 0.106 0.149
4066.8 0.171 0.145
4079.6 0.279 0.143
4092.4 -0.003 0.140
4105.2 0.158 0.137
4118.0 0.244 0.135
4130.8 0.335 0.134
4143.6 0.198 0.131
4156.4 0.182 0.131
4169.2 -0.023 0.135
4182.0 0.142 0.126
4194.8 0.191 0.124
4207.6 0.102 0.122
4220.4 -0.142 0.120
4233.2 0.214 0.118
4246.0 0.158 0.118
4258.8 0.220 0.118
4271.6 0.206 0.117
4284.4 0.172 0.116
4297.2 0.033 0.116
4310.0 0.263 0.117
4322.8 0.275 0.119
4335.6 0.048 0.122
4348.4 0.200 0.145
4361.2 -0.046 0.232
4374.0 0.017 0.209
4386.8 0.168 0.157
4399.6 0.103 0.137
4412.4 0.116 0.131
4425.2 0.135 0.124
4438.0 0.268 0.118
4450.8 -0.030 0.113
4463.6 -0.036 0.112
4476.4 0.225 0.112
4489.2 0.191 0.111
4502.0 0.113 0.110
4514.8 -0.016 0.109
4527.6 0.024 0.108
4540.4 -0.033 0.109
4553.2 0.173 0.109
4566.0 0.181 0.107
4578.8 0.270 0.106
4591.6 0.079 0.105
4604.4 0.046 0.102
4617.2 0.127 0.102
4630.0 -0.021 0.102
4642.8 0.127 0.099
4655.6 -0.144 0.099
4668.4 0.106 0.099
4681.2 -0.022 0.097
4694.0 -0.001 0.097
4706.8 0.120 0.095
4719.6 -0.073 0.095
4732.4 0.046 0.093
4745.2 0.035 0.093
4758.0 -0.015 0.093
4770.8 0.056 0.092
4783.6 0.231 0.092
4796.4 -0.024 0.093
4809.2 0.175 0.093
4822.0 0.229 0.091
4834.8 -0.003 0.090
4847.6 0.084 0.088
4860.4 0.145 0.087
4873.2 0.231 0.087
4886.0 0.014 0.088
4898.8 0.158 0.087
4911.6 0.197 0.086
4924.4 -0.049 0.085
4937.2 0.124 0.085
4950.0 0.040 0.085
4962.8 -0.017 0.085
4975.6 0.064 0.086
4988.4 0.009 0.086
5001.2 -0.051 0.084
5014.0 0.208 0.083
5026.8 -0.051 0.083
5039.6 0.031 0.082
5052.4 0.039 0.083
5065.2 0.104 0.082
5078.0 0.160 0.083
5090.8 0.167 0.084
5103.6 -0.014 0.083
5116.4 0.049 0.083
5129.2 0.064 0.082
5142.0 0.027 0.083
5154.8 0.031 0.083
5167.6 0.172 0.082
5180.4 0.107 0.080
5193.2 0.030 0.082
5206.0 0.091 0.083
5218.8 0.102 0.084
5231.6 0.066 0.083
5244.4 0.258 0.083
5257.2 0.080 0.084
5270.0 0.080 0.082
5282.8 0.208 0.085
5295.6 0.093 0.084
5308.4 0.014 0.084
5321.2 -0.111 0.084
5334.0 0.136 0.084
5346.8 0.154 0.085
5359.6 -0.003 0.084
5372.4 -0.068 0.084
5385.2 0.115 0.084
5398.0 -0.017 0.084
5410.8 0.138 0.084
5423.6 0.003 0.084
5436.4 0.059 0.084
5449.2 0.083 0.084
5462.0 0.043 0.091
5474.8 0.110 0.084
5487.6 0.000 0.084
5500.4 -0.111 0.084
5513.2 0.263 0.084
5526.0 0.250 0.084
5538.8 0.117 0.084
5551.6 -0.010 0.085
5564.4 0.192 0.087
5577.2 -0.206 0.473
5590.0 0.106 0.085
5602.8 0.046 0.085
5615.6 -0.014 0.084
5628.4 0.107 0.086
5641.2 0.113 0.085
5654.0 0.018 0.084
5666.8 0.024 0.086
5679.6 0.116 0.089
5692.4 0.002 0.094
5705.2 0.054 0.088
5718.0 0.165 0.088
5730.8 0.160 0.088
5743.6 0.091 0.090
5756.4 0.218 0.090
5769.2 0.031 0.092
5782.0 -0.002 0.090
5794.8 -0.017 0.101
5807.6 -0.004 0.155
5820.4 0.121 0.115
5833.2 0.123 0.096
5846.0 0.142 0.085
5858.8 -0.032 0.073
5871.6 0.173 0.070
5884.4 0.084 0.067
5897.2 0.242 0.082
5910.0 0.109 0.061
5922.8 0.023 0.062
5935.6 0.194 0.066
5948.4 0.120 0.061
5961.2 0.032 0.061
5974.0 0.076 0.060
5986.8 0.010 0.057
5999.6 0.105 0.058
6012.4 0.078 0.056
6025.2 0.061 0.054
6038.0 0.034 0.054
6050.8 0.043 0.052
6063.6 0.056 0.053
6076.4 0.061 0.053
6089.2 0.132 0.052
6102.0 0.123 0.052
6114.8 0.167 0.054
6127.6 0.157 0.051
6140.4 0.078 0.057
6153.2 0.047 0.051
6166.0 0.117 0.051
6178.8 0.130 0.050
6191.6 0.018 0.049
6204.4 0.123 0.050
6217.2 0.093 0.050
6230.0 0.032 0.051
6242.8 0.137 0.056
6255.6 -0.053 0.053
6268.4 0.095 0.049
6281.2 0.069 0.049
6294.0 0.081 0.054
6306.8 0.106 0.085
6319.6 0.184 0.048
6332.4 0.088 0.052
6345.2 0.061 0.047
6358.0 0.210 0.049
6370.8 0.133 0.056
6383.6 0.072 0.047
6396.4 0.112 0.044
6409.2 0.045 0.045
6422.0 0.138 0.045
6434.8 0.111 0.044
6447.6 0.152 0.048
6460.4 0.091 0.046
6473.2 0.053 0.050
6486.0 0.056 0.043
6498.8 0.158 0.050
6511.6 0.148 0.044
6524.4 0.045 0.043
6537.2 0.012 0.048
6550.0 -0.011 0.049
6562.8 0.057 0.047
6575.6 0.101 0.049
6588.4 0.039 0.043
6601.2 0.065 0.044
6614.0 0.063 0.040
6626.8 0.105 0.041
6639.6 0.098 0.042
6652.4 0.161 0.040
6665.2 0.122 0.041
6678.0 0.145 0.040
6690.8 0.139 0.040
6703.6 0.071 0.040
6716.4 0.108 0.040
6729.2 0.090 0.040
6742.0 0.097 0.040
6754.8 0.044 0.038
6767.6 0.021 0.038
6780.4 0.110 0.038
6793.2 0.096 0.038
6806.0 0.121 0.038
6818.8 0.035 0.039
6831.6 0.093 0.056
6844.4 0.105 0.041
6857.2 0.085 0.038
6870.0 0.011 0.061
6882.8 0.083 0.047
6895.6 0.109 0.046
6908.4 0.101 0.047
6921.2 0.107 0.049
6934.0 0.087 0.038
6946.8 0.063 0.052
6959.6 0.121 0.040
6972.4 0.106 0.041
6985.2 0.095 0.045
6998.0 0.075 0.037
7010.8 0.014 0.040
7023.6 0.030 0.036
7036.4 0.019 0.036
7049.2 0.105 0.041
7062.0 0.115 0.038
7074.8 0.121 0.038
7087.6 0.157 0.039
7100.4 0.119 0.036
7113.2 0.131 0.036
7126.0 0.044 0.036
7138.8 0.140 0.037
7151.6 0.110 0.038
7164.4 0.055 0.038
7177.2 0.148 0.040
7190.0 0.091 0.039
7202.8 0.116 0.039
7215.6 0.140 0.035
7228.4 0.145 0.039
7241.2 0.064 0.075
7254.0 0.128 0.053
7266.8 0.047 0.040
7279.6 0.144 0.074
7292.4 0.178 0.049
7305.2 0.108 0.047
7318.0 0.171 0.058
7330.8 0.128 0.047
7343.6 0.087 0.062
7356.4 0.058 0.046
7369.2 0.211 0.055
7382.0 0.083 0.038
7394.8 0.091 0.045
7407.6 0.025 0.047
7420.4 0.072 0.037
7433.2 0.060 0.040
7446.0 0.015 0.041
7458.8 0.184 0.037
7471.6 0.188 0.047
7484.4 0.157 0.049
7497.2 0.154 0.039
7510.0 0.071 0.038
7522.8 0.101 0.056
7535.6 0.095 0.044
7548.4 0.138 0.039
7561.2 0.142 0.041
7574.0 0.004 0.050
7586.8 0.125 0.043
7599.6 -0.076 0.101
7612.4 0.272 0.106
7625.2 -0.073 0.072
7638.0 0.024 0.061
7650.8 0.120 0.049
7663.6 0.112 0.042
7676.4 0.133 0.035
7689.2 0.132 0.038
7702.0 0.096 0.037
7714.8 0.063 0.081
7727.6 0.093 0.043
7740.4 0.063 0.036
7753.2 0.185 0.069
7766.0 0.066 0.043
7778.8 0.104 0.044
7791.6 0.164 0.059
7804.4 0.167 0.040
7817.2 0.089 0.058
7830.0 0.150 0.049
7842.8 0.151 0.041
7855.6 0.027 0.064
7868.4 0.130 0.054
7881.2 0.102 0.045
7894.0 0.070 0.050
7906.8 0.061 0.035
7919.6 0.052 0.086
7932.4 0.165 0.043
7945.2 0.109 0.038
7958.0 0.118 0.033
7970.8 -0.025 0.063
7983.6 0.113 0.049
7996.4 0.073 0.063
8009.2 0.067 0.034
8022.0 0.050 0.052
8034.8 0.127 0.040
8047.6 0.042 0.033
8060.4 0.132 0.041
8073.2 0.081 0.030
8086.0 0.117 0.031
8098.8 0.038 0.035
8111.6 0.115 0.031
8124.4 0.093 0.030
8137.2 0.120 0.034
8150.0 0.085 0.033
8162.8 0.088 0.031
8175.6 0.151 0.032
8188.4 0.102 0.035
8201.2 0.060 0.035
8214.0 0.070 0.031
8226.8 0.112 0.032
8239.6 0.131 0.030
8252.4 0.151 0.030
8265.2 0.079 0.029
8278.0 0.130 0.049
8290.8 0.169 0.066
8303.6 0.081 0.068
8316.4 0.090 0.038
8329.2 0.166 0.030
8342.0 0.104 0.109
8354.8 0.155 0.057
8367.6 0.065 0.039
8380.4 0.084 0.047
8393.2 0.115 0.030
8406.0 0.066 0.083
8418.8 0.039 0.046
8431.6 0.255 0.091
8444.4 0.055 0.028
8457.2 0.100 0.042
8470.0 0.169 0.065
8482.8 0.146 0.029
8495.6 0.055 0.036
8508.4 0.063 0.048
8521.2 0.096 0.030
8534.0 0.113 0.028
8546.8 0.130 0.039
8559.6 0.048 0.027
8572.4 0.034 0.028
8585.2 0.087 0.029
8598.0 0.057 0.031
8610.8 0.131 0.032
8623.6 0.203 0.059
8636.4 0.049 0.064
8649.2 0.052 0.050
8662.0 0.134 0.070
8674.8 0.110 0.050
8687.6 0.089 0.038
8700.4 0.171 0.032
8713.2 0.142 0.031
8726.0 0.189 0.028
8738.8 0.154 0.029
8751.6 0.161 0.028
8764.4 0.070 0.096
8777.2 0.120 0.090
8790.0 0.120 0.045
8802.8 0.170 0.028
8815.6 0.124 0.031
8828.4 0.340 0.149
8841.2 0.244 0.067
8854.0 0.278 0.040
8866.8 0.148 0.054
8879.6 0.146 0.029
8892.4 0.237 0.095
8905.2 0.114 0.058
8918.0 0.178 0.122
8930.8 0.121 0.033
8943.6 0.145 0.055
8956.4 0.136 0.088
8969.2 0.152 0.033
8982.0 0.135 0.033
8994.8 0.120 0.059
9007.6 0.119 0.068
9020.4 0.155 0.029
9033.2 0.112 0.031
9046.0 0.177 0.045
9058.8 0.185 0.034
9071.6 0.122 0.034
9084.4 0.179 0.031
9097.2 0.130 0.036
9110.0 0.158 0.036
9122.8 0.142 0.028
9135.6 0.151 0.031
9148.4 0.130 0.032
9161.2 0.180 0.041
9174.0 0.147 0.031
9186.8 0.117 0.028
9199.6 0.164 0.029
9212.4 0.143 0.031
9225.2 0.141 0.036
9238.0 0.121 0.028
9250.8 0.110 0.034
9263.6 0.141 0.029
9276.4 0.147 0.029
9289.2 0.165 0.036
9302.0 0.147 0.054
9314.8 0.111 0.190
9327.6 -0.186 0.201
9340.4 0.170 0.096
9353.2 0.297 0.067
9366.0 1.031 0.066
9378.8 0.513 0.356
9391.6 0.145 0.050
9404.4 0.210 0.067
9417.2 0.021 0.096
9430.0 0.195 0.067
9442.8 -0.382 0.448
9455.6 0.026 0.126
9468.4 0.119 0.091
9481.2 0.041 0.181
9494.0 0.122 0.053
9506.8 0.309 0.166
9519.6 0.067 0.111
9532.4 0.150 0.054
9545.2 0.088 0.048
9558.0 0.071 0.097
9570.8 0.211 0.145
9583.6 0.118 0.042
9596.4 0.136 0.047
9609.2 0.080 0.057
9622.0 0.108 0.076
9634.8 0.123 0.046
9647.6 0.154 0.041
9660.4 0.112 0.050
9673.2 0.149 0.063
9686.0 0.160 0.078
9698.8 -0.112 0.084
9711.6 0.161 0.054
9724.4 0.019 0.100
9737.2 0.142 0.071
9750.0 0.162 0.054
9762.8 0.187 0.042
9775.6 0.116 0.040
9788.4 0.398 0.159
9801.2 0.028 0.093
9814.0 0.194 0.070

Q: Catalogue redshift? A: 1.513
